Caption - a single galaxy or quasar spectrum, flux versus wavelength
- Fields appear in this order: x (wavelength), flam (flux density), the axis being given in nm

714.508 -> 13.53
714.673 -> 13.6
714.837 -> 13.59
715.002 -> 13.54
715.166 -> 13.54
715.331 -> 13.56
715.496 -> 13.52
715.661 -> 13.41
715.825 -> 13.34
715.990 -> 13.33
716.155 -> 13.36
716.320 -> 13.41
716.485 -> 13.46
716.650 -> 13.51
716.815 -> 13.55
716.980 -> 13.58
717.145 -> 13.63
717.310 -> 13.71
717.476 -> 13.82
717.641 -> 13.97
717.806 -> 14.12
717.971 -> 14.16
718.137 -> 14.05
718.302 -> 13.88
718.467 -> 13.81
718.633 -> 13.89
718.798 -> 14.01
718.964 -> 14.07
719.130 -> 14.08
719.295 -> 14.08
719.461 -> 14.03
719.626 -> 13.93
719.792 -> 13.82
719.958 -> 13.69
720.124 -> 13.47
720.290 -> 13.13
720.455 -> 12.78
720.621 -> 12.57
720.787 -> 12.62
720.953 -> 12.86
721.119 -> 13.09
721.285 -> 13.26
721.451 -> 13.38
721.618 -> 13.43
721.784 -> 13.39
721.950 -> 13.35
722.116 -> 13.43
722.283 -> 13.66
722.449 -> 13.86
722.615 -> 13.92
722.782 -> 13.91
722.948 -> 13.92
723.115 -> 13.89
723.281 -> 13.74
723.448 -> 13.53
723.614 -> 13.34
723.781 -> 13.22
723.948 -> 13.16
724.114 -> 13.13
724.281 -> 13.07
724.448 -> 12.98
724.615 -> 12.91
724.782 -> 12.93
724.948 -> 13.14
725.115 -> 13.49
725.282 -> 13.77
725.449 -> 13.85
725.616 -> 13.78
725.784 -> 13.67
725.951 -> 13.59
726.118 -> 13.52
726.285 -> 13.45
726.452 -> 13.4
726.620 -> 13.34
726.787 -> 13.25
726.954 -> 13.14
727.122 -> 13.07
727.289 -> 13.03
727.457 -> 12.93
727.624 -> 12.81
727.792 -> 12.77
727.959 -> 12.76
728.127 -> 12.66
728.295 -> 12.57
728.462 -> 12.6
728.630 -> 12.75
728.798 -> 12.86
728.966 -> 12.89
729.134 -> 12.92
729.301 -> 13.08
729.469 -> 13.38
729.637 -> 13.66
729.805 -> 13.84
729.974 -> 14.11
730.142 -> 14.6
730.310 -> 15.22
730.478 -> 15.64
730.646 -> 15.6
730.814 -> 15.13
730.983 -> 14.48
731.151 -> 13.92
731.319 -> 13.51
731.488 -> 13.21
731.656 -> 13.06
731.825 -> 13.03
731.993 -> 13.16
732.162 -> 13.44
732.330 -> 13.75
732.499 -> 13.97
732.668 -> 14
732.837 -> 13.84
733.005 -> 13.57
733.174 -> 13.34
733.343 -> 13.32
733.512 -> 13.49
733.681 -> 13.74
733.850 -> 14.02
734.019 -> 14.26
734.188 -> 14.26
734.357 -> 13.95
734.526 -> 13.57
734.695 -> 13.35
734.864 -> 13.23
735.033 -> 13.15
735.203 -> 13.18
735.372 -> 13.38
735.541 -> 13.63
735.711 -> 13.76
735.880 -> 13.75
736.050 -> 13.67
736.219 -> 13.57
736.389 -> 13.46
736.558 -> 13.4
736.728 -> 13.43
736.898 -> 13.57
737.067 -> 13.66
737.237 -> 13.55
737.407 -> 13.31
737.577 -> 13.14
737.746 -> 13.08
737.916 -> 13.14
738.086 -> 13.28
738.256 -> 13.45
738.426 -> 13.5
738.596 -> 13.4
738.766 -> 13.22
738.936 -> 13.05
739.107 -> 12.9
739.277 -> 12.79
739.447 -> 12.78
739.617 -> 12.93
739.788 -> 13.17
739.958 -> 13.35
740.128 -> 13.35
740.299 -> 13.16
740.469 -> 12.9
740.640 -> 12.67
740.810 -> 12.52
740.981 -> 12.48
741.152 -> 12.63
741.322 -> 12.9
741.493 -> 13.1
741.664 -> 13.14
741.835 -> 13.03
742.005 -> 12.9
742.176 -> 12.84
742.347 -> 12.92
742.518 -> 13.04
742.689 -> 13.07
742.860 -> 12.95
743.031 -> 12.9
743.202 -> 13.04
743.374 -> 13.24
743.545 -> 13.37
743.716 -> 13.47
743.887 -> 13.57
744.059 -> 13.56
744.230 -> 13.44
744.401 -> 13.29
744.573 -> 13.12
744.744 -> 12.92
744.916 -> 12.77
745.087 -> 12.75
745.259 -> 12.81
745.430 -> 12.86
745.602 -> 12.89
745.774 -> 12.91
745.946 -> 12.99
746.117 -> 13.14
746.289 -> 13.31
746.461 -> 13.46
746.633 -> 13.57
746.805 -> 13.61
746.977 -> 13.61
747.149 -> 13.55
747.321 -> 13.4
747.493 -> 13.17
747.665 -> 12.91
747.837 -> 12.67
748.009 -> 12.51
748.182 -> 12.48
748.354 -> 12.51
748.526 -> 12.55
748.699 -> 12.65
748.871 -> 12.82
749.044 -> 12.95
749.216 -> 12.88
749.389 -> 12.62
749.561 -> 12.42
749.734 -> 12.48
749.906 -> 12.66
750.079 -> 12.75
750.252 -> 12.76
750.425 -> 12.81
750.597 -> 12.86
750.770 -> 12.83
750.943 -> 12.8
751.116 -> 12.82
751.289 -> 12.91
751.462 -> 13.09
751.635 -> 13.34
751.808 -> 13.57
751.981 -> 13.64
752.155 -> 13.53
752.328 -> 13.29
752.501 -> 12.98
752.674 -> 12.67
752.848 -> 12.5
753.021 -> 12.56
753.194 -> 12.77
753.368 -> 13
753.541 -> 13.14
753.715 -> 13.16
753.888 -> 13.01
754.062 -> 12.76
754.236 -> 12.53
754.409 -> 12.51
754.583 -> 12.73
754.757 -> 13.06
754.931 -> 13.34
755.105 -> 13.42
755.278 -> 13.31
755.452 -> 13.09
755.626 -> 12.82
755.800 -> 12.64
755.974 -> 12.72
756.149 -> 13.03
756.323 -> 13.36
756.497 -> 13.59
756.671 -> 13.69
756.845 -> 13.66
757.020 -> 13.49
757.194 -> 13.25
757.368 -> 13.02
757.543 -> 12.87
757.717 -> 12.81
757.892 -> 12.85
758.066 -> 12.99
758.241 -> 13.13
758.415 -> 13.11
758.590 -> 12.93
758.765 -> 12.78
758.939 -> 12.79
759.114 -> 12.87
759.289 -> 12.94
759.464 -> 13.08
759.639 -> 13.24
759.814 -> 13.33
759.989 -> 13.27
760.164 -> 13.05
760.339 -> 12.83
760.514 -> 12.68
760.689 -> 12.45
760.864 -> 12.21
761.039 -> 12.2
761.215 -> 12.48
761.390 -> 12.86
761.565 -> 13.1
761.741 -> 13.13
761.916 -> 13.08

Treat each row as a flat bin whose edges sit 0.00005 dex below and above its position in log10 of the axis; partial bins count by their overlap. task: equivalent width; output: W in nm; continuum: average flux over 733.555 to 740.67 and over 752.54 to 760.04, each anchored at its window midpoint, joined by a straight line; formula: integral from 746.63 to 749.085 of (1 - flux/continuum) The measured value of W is 0.038 nm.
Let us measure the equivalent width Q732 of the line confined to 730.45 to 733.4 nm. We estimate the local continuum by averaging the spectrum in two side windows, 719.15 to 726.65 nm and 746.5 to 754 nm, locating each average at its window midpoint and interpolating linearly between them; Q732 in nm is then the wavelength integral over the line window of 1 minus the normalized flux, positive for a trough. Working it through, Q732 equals -0.129 nm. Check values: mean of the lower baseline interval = 13.4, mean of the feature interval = 13.9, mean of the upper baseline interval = 13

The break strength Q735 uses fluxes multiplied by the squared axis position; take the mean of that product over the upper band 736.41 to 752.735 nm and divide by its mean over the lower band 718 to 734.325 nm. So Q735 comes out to 1.0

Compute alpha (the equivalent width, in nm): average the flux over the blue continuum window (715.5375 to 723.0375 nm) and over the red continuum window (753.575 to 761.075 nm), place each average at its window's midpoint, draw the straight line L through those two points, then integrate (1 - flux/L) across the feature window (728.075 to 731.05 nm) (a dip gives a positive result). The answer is -0.08 nm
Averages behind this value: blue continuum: 13.6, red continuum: 13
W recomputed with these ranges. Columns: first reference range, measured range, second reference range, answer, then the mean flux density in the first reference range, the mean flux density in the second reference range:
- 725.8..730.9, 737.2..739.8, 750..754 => 0.02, 13.5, 13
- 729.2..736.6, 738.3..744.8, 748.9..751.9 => 0.12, 13.8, 12.9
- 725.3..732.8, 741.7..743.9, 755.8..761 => 0.03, 13.5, 13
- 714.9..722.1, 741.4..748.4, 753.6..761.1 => 0.04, 13.6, 13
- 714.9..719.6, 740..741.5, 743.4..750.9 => 0.03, 13.7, 13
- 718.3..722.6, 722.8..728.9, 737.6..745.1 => 0.08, 13.5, 13.1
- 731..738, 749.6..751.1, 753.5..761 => 0.05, 13.5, 13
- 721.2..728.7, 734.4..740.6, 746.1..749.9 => -0.09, 13.3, 13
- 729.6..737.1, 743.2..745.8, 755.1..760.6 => 0.07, 13.8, 13.1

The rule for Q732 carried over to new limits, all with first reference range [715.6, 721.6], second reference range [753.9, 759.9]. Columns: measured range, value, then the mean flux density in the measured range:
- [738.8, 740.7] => 0.04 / 13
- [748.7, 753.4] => 0.08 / 12.9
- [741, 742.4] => 0.04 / 12.9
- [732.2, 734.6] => -0.07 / 13.8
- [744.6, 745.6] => 0.03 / 12.9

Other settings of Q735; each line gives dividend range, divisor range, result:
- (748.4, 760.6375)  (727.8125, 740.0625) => 1.01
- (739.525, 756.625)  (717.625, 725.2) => 1.03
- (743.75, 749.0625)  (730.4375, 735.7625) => 0.98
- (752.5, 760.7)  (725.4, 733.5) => 1.03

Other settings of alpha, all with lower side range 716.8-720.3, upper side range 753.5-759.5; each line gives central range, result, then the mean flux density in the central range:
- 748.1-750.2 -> 0.087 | 12.7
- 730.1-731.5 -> -0.110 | 14.7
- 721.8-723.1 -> 0.006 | 13.7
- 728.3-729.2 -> 0.057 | 12.8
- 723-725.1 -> 0.072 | 13.3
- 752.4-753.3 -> 0.028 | 12.7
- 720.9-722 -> 0.043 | 13.3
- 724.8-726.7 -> 0.025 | 13.5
